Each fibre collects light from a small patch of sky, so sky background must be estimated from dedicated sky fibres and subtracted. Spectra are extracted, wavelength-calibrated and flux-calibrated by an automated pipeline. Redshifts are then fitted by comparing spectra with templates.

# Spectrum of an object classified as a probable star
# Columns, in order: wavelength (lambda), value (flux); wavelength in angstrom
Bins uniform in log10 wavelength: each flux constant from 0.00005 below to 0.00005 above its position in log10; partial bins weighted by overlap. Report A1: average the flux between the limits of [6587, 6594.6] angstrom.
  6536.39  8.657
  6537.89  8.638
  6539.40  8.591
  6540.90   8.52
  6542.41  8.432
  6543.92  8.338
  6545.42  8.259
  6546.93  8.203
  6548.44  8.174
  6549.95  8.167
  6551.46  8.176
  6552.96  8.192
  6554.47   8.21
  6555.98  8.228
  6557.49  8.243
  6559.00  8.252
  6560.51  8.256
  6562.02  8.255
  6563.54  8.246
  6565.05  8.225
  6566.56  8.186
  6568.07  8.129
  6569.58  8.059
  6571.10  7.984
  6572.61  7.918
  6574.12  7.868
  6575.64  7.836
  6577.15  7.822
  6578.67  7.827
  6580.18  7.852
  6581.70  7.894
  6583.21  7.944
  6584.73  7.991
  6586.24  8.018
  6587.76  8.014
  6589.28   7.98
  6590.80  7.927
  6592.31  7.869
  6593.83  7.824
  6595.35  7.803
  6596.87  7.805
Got 7.92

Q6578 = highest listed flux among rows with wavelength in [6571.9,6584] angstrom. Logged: 7.944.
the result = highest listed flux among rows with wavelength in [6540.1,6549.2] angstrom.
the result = 8.52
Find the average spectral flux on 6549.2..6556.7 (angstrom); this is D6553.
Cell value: 8.2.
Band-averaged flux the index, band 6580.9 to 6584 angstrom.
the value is 7.91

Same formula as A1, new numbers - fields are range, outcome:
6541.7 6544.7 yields 8.39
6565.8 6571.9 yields 8.09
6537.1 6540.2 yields 8.63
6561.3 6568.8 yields 8.2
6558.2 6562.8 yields 8.24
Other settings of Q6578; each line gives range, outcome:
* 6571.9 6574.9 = 7.918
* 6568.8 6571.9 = 8.059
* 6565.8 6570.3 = 8.186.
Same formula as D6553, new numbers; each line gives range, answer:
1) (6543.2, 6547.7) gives 8.27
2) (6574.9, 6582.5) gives 7.85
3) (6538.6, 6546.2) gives 8.43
